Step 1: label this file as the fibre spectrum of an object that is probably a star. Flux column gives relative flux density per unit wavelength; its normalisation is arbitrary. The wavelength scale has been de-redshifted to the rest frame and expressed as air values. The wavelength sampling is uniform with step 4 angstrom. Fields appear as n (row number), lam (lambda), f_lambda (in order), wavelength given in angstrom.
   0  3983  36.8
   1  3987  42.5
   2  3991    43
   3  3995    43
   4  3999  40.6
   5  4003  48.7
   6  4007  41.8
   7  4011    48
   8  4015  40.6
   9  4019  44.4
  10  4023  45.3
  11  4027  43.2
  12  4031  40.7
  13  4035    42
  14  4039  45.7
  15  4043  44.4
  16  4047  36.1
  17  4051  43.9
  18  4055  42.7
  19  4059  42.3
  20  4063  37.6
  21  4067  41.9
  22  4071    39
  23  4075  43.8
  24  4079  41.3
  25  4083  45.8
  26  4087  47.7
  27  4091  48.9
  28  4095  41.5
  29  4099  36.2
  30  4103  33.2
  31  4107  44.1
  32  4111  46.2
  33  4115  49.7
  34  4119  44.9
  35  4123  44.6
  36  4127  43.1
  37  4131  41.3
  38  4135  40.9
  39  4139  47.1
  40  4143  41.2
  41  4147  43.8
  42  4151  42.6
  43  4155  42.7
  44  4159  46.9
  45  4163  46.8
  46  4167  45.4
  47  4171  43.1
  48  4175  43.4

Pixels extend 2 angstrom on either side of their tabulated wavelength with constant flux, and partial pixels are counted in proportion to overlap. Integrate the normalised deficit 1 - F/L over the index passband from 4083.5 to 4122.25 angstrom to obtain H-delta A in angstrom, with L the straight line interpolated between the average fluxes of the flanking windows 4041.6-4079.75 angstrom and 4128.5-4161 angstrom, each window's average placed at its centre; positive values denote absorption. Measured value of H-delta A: -1.3 angstrom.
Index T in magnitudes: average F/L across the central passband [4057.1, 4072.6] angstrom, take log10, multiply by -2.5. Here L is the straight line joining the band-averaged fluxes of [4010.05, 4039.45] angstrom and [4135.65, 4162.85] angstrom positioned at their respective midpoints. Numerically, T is 0.09 mag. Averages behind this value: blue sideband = 43.5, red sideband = 44.1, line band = 40.2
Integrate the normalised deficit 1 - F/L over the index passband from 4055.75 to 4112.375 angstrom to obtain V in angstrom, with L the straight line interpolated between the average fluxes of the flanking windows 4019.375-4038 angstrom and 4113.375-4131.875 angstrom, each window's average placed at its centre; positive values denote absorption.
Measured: 2.6 angstrom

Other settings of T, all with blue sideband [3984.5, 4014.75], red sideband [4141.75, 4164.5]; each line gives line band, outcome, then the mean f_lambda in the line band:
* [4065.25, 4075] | 0.07 mag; 41.1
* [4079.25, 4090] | -0.05 mag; 46.1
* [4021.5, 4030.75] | 0.00 mag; 43.5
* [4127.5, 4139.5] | 0.03 mag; 42.6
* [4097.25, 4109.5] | 0.15 mag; 38.2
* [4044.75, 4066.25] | 0.08 mag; 40.6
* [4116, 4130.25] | -0.01 mag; 44.3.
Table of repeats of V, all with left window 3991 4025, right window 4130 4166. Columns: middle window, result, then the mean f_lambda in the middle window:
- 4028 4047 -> 0.6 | 42.5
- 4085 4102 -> 0.4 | 43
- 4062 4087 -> 1.0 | 42.2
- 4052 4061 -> 0.3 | 42.7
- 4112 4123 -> -0.7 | 46.7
